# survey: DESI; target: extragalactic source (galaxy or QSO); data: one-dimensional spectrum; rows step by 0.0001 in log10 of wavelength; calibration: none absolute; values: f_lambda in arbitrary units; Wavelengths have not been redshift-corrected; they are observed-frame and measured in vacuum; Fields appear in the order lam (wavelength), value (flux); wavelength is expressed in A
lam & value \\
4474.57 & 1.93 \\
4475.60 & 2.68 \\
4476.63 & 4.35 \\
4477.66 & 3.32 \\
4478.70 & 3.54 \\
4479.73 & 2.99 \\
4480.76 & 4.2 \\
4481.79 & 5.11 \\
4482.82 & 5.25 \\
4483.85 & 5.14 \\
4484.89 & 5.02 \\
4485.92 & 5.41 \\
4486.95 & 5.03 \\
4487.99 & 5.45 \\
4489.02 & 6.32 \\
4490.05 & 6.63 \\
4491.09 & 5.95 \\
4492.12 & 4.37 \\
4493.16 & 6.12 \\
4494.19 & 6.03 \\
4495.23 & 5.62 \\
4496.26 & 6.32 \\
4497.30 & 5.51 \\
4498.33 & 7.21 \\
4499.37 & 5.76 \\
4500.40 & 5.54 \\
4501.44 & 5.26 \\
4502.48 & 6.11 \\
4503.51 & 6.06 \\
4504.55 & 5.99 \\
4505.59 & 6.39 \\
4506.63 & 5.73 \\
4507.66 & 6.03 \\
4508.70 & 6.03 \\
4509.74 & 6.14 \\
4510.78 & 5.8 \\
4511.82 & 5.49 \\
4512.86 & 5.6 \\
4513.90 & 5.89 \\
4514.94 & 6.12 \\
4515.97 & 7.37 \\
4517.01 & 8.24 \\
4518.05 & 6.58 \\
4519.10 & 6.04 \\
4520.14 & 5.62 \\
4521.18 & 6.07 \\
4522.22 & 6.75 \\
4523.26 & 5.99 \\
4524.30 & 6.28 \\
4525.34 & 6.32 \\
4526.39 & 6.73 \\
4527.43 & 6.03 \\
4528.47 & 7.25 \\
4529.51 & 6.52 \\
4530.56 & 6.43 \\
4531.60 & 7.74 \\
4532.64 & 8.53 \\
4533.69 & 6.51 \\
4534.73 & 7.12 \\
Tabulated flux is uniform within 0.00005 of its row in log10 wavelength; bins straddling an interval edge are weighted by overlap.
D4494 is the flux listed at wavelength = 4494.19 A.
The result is 6.03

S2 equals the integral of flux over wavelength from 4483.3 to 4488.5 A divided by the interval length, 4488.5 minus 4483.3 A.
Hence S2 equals 5.2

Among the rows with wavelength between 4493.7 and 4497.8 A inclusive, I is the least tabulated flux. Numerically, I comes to 5.51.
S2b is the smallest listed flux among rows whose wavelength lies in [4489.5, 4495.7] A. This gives 4.37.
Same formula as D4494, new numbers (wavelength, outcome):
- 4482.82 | 5.25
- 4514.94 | 6.12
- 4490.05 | 6.63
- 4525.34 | 6.32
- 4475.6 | 2.68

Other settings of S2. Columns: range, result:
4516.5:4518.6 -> 7.36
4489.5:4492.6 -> 5.68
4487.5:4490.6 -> 6.14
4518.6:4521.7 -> 5.91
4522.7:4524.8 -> 6.15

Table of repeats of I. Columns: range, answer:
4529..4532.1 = 6.43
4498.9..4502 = 5.26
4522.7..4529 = 5.99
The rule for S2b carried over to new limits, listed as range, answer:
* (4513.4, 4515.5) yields 5.89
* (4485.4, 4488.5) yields 5.03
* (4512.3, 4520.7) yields 5.6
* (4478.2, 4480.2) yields 2.99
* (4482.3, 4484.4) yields 5.14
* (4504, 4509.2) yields 5.73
